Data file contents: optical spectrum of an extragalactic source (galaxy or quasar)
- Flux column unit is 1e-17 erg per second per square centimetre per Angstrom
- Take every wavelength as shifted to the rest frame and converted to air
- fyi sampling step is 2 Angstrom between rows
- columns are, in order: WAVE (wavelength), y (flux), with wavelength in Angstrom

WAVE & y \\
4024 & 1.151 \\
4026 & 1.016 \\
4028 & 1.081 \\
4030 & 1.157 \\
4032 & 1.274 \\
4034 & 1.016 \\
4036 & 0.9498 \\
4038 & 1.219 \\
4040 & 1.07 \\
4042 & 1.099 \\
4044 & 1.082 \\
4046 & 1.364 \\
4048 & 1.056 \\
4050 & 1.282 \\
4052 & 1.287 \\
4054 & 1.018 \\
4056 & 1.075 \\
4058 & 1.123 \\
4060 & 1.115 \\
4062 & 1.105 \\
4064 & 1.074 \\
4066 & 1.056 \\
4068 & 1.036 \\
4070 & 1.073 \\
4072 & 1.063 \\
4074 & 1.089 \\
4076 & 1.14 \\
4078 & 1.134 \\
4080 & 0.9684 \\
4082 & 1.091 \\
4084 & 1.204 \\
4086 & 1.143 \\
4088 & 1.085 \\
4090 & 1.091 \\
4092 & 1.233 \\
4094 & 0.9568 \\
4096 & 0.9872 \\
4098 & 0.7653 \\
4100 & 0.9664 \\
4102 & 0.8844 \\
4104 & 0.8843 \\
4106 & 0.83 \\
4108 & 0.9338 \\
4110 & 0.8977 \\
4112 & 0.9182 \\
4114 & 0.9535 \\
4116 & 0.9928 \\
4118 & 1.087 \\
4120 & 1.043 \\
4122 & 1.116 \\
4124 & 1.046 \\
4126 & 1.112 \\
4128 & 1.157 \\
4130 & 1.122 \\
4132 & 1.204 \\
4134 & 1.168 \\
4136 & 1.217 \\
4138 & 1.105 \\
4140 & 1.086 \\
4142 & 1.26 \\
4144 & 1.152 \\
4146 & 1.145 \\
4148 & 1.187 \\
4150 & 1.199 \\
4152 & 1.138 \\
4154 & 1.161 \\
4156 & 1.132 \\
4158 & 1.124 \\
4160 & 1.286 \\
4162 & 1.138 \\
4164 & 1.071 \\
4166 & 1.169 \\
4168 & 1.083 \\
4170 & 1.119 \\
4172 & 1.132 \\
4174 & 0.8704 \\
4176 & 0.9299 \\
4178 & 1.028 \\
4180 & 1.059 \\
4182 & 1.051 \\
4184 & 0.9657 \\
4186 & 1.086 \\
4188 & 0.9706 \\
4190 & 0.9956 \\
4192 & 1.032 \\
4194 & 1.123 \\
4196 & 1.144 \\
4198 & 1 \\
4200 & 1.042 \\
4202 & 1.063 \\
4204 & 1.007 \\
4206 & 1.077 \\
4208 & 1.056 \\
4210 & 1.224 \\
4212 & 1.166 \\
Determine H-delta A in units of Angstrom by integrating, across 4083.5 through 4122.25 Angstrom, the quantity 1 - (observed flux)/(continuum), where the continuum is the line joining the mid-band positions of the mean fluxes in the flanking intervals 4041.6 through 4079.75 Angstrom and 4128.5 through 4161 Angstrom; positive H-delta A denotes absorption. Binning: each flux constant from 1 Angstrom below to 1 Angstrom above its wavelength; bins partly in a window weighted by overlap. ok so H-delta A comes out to 5.03 Angstrom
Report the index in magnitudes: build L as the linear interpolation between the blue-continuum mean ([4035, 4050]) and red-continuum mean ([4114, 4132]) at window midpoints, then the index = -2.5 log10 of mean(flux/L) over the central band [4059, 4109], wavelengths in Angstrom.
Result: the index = 0.07 mag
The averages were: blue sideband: 1.13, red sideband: 1.08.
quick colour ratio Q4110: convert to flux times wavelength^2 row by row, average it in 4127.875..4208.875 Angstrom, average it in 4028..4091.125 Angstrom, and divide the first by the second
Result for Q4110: 1.04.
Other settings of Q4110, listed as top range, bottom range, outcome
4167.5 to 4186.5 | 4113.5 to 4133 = 0.97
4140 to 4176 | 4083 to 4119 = 1.18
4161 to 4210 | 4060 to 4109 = 1.07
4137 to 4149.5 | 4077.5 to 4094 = 1.07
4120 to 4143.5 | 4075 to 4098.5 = 1.09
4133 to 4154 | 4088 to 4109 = 1.24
